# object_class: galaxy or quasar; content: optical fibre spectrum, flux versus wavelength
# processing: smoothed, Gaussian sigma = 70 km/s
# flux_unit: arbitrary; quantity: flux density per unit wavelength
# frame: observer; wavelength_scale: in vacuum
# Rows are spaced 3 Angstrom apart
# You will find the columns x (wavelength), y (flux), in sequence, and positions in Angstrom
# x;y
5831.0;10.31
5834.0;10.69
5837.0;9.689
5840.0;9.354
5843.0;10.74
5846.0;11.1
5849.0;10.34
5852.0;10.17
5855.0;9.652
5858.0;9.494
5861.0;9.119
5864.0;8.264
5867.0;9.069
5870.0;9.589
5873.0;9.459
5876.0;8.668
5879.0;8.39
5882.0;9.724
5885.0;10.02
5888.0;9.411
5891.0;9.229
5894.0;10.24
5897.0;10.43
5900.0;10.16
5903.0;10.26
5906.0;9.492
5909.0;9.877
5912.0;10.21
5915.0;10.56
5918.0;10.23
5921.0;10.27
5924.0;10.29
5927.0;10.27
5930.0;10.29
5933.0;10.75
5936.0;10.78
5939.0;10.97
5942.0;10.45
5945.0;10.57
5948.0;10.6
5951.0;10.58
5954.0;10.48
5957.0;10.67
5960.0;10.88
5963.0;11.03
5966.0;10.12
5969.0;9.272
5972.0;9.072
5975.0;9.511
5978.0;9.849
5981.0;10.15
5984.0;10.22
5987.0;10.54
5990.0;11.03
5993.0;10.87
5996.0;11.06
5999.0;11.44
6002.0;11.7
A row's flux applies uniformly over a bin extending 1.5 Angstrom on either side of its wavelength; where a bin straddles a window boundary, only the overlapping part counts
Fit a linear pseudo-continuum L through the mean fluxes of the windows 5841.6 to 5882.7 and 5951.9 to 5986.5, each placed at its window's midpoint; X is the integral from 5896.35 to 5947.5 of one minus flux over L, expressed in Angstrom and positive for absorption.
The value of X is -2.4 Angstrom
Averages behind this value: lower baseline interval 9.55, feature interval 10.3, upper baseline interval 10.1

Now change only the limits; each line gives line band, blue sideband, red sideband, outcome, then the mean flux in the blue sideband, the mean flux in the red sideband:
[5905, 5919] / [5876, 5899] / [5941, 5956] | -0.17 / 9.58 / 10.5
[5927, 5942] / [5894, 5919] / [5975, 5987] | -0.76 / 10.2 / 10.1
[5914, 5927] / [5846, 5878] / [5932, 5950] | 0.05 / 9.45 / 10.7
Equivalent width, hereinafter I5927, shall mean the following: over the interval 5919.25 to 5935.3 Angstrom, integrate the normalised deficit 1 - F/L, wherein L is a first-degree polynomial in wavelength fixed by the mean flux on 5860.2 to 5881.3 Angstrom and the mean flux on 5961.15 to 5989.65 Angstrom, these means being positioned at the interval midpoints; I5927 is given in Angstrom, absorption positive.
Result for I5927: -1.4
